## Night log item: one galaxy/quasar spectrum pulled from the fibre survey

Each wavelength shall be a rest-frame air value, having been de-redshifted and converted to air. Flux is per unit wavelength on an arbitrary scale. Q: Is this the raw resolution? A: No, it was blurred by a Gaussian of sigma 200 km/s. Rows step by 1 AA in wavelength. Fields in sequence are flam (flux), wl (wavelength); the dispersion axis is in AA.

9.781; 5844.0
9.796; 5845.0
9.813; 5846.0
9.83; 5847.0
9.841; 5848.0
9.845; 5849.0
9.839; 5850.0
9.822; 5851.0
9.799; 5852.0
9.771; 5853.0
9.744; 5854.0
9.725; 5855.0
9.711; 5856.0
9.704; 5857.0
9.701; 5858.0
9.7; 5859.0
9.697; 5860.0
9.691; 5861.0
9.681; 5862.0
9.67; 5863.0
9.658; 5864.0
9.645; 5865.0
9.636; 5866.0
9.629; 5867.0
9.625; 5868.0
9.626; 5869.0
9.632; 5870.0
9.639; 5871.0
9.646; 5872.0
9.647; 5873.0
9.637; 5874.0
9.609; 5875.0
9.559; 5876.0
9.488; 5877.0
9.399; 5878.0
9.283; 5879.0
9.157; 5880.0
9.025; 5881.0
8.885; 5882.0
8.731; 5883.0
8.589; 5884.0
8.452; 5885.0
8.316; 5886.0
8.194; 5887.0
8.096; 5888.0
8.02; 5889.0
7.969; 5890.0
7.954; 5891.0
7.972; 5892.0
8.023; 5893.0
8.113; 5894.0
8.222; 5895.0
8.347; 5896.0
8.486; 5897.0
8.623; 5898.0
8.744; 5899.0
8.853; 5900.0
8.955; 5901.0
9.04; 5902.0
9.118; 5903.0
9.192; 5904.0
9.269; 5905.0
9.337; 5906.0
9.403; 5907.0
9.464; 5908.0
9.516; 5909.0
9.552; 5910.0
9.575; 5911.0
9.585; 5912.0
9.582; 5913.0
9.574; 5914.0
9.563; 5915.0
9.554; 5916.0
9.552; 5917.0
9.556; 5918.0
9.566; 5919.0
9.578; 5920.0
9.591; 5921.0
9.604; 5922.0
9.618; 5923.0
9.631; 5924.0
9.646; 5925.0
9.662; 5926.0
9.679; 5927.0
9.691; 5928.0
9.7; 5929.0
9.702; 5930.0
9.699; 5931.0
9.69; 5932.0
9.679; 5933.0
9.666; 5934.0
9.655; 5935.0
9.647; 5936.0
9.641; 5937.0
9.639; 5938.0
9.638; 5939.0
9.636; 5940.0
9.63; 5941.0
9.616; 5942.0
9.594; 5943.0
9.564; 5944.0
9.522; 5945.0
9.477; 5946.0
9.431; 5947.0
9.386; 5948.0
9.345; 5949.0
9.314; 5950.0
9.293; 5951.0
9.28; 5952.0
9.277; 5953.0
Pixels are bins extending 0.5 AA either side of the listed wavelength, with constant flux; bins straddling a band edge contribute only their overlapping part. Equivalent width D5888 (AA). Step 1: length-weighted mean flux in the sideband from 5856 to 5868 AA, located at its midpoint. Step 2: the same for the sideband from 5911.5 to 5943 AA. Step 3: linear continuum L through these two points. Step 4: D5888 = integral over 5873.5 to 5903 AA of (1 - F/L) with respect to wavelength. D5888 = 3.0 AA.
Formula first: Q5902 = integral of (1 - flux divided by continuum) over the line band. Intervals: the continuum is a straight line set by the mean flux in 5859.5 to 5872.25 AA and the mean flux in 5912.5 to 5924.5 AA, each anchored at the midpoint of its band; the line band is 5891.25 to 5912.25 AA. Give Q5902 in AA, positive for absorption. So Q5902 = 1.5 AA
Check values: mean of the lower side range 9.65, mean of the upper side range 9.58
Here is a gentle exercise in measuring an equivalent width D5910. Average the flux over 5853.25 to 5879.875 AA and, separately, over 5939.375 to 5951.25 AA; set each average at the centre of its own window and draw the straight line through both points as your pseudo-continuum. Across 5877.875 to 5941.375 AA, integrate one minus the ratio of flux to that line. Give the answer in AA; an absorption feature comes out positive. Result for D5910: 2.6 AA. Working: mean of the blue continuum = 9.62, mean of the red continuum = 9.49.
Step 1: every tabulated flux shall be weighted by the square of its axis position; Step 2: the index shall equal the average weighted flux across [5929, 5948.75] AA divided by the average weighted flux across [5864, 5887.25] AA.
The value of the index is 1.06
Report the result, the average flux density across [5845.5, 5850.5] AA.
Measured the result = 9.83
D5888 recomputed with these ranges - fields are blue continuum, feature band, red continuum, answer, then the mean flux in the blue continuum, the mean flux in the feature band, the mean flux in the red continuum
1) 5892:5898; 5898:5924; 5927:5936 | -1.50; 8.25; 9.39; 9.68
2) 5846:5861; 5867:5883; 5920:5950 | 0.47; 9.77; 9.44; 9.6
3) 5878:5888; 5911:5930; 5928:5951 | -0.64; 8.74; 9.61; 9.58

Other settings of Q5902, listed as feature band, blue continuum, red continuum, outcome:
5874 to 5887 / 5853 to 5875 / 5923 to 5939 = 0.9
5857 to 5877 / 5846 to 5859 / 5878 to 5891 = -0.9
